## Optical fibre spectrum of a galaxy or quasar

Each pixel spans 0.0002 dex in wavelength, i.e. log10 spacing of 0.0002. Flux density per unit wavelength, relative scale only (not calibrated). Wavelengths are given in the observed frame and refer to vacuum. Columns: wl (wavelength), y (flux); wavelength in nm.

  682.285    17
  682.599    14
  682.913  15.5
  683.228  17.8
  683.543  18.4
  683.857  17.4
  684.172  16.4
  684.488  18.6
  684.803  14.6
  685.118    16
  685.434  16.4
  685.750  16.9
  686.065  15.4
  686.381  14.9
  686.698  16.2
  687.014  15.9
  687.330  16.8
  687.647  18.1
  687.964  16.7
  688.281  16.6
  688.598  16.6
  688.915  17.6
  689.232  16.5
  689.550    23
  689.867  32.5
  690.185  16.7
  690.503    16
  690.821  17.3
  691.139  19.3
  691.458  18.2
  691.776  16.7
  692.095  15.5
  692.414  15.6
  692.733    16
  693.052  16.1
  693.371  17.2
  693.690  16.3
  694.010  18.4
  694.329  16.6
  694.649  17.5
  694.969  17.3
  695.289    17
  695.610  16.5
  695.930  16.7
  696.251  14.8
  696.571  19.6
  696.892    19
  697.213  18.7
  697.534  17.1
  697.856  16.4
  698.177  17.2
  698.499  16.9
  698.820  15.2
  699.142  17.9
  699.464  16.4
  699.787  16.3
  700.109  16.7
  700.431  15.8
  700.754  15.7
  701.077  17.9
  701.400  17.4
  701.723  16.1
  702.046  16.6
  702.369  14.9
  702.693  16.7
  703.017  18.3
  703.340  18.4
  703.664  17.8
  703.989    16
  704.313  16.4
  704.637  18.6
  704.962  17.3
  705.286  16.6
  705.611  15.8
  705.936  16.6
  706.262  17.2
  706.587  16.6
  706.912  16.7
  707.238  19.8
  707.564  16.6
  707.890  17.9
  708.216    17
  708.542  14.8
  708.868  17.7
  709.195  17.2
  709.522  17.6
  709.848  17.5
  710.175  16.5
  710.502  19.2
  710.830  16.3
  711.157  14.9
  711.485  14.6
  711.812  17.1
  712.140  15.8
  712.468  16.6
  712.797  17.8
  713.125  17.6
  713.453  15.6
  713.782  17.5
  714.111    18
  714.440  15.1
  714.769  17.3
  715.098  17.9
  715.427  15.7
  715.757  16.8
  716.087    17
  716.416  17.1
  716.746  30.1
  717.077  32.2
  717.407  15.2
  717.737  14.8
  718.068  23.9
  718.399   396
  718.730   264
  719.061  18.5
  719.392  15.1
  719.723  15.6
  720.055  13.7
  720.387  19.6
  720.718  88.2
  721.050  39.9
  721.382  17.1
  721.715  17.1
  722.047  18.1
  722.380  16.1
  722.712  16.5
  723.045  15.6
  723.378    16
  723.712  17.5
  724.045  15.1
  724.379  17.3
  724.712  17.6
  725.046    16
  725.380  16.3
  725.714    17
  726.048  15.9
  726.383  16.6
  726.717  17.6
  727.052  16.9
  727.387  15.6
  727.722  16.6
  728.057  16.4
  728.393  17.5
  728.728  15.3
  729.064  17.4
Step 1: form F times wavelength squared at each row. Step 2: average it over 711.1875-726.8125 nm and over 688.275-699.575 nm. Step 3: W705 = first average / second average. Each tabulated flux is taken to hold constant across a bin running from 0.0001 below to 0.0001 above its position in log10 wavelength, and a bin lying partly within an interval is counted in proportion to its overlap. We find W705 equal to 1.99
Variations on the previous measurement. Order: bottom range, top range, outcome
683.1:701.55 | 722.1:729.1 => 1.05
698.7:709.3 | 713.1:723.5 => 2.51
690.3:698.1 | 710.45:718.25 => 1.17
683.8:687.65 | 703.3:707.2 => 1.10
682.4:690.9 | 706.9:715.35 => 1.05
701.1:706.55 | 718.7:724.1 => 1.94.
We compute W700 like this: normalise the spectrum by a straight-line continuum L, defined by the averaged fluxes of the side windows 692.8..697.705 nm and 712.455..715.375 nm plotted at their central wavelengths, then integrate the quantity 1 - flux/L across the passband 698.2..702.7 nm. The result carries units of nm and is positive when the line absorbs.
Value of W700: 0.18 nm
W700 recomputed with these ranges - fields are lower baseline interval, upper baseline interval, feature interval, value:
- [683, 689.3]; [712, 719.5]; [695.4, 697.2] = 0.63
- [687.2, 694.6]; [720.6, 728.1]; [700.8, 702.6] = 0.20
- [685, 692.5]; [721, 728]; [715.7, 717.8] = -0.43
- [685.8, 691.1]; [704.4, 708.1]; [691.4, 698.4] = 0.27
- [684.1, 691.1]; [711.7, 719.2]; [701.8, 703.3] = 0.74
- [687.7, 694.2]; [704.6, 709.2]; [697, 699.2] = 0.06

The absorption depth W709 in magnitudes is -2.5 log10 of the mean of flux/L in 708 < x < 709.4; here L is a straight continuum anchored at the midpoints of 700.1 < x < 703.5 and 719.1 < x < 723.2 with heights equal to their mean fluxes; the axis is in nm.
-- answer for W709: 0.16 mag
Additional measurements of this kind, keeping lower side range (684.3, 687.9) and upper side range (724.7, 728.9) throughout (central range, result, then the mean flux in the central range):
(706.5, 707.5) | -0.079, 17.7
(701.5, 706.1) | -0.029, 16.9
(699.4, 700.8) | 0.014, 16.2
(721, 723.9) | -0.122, 18.5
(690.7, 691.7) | -0.113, 18.2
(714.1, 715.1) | -0.022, 16.8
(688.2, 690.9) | -0.181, 19.3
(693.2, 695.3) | -0.053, 17.2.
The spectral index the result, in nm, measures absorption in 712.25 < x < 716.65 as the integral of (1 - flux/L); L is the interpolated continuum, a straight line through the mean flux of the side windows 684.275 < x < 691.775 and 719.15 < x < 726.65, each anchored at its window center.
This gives 0.63 nm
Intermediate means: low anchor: 17.7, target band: 17.1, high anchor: 20.7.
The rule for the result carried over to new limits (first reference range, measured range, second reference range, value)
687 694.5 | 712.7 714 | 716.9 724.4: 0.77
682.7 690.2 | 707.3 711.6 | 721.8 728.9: 0.03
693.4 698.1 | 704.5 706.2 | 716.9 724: 0.75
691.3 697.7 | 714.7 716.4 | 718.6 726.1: 0.64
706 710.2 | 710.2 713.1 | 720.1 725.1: 0.32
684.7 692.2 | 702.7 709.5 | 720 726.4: 0.85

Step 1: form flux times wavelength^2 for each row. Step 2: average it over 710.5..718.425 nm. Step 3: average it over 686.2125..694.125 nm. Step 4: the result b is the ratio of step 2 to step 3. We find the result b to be 1.66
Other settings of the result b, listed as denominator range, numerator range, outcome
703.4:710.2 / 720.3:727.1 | 1.31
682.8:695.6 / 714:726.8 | 2.28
